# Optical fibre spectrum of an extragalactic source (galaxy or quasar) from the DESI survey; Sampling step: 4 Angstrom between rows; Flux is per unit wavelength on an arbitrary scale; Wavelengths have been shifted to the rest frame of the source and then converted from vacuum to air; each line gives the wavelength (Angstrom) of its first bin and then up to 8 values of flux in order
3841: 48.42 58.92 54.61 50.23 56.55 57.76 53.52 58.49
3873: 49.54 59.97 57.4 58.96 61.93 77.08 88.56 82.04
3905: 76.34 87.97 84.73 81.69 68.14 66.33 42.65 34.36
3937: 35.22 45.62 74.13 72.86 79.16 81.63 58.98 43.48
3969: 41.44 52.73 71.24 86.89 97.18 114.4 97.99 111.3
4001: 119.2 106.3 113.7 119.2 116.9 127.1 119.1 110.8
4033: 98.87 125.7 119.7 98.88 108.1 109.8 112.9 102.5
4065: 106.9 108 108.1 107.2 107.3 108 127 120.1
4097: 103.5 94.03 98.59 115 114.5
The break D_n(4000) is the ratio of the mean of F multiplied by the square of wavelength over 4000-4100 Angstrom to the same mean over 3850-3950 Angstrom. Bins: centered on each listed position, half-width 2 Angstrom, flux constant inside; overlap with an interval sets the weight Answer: 1.9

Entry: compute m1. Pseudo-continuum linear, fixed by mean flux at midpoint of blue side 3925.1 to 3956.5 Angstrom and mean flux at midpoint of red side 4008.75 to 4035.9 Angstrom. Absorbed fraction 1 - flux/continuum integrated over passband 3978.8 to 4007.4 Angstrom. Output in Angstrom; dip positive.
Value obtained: -3.0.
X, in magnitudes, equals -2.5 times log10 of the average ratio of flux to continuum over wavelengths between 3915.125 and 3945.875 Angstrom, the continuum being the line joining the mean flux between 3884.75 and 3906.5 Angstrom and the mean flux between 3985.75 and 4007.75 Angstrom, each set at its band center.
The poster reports 0.49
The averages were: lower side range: 75.3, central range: 55.3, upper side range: 109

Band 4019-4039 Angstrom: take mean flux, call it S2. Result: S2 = 116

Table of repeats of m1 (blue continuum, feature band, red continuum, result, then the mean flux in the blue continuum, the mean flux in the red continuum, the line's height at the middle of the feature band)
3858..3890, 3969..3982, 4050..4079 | 3.1 Angstrom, 57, 108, 84.1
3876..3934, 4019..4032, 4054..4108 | -2.9 Angstrom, 69.3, 108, 95.9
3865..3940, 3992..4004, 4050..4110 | -3.0 Angstrom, 64.5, 108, 88.2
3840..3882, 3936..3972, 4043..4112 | 8.4 Angstrom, 55.1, 108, 77.9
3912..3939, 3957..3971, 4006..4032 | 4.9 Angstrom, 58.1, 117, 82.2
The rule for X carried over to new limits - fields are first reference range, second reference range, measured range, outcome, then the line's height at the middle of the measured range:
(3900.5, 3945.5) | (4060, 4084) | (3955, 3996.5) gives 0.06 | 79.2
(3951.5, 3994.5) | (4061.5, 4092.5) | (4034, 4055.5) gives -0.13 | 99.4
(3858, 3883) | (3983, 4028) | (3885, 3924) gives -0.10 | 70.4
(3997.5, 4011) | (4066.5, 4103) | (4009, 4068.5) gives -0.01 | 111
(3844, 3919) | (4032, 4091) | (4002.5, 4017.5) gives -0.17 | 97.6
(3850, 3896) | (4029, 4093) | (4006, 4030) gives -0.19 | 98.5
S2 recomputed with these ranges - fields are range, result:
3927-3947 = 46.4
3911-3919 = 83.2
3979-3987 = 92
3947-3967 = 67.2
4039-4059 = 110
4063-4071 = 107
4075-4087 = 108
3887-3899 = 75.9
